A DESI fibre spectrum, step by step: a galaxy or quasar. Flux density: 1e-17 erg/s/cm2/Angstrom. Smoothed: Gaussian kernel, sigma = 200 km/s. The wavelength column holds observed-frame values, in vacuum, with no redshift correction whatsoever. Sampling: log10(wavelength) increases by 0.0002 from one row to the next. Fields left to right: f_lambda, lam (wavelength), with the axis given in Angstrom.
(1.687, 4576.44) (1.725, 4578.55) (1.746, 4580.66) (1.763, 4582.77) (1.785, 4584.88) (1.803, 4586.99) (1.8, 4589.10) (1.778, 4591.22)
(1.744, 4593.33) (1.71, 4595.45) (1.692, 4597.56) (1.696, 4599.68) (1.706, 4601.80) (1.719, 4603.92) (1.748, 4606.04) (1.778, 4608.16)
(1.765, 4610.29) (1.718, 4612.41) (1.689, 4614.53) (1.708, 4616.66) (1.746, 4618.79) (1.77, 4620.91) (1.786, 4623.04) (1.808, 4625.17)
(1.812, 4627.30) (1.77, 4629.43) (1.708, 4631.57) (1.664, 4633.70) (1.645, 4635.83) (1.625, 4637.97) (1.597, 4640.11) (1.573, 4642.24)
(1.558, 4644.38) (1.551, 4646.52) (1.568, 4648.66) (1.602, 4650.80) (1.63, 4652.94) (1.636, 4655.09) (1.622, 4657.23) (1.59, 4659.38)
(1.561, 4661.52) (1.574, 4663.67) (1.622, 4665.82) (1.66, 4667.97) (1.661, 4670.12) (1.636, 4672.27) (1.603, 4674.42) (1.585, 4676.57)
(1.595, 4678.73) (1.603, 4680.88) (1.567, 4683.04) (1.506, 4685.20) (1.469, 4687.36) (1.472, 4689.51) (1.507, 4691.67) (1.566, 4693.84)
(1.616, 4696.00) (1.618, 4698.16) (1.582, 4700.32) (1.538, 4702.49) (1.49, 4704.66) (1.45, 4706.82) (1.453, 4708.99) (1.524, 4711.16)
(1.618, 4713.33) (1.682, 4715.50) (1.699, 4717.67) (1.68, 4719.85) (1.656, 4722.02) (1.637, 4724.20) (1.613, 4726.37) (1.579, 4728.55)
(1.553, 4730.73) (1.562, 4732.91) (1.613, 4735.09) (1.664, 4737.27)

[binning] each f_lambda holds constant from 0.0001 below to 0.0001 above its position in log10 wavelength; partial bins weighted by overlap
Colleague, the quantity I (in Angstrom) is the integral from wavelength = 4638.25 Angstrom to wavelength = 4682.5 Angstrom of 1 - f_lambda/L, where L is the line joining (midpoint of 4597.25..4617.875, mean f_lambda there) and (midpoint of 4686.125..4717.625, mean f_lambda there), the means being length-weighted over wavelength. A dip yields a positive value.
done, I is 0.6 Angstrom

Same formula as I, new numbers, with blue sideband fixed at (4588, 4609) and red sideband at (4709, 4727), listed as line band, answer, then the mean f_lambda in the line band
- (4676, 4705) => 1.78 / 1.55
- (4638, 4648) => 0.71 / 1.58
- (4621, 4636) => -0.35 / 1.75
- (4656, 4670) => 0.58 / 1.61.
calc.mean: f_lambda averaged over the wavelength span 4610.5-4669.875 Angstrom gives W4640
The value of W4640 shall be 1.66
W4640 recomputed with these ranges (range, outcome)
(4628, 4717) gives 1.59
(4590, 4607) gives 1.72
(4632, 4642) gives 1.63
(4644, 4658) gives 1.6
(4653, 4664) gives 1.6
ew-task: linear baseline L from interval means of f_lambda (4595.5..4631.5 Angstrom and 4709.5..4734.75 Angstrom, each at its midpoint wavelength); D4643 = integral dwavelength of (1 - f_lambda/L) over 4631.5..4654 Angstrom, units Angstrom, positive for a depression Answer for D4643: 1.3 Angstrom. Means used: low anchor 1.74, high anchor 1.61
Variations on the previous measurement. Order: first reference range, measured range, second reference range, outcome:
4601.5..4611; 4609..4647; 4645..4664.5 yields -0.45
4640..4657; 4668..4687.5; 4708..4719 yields 0.05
